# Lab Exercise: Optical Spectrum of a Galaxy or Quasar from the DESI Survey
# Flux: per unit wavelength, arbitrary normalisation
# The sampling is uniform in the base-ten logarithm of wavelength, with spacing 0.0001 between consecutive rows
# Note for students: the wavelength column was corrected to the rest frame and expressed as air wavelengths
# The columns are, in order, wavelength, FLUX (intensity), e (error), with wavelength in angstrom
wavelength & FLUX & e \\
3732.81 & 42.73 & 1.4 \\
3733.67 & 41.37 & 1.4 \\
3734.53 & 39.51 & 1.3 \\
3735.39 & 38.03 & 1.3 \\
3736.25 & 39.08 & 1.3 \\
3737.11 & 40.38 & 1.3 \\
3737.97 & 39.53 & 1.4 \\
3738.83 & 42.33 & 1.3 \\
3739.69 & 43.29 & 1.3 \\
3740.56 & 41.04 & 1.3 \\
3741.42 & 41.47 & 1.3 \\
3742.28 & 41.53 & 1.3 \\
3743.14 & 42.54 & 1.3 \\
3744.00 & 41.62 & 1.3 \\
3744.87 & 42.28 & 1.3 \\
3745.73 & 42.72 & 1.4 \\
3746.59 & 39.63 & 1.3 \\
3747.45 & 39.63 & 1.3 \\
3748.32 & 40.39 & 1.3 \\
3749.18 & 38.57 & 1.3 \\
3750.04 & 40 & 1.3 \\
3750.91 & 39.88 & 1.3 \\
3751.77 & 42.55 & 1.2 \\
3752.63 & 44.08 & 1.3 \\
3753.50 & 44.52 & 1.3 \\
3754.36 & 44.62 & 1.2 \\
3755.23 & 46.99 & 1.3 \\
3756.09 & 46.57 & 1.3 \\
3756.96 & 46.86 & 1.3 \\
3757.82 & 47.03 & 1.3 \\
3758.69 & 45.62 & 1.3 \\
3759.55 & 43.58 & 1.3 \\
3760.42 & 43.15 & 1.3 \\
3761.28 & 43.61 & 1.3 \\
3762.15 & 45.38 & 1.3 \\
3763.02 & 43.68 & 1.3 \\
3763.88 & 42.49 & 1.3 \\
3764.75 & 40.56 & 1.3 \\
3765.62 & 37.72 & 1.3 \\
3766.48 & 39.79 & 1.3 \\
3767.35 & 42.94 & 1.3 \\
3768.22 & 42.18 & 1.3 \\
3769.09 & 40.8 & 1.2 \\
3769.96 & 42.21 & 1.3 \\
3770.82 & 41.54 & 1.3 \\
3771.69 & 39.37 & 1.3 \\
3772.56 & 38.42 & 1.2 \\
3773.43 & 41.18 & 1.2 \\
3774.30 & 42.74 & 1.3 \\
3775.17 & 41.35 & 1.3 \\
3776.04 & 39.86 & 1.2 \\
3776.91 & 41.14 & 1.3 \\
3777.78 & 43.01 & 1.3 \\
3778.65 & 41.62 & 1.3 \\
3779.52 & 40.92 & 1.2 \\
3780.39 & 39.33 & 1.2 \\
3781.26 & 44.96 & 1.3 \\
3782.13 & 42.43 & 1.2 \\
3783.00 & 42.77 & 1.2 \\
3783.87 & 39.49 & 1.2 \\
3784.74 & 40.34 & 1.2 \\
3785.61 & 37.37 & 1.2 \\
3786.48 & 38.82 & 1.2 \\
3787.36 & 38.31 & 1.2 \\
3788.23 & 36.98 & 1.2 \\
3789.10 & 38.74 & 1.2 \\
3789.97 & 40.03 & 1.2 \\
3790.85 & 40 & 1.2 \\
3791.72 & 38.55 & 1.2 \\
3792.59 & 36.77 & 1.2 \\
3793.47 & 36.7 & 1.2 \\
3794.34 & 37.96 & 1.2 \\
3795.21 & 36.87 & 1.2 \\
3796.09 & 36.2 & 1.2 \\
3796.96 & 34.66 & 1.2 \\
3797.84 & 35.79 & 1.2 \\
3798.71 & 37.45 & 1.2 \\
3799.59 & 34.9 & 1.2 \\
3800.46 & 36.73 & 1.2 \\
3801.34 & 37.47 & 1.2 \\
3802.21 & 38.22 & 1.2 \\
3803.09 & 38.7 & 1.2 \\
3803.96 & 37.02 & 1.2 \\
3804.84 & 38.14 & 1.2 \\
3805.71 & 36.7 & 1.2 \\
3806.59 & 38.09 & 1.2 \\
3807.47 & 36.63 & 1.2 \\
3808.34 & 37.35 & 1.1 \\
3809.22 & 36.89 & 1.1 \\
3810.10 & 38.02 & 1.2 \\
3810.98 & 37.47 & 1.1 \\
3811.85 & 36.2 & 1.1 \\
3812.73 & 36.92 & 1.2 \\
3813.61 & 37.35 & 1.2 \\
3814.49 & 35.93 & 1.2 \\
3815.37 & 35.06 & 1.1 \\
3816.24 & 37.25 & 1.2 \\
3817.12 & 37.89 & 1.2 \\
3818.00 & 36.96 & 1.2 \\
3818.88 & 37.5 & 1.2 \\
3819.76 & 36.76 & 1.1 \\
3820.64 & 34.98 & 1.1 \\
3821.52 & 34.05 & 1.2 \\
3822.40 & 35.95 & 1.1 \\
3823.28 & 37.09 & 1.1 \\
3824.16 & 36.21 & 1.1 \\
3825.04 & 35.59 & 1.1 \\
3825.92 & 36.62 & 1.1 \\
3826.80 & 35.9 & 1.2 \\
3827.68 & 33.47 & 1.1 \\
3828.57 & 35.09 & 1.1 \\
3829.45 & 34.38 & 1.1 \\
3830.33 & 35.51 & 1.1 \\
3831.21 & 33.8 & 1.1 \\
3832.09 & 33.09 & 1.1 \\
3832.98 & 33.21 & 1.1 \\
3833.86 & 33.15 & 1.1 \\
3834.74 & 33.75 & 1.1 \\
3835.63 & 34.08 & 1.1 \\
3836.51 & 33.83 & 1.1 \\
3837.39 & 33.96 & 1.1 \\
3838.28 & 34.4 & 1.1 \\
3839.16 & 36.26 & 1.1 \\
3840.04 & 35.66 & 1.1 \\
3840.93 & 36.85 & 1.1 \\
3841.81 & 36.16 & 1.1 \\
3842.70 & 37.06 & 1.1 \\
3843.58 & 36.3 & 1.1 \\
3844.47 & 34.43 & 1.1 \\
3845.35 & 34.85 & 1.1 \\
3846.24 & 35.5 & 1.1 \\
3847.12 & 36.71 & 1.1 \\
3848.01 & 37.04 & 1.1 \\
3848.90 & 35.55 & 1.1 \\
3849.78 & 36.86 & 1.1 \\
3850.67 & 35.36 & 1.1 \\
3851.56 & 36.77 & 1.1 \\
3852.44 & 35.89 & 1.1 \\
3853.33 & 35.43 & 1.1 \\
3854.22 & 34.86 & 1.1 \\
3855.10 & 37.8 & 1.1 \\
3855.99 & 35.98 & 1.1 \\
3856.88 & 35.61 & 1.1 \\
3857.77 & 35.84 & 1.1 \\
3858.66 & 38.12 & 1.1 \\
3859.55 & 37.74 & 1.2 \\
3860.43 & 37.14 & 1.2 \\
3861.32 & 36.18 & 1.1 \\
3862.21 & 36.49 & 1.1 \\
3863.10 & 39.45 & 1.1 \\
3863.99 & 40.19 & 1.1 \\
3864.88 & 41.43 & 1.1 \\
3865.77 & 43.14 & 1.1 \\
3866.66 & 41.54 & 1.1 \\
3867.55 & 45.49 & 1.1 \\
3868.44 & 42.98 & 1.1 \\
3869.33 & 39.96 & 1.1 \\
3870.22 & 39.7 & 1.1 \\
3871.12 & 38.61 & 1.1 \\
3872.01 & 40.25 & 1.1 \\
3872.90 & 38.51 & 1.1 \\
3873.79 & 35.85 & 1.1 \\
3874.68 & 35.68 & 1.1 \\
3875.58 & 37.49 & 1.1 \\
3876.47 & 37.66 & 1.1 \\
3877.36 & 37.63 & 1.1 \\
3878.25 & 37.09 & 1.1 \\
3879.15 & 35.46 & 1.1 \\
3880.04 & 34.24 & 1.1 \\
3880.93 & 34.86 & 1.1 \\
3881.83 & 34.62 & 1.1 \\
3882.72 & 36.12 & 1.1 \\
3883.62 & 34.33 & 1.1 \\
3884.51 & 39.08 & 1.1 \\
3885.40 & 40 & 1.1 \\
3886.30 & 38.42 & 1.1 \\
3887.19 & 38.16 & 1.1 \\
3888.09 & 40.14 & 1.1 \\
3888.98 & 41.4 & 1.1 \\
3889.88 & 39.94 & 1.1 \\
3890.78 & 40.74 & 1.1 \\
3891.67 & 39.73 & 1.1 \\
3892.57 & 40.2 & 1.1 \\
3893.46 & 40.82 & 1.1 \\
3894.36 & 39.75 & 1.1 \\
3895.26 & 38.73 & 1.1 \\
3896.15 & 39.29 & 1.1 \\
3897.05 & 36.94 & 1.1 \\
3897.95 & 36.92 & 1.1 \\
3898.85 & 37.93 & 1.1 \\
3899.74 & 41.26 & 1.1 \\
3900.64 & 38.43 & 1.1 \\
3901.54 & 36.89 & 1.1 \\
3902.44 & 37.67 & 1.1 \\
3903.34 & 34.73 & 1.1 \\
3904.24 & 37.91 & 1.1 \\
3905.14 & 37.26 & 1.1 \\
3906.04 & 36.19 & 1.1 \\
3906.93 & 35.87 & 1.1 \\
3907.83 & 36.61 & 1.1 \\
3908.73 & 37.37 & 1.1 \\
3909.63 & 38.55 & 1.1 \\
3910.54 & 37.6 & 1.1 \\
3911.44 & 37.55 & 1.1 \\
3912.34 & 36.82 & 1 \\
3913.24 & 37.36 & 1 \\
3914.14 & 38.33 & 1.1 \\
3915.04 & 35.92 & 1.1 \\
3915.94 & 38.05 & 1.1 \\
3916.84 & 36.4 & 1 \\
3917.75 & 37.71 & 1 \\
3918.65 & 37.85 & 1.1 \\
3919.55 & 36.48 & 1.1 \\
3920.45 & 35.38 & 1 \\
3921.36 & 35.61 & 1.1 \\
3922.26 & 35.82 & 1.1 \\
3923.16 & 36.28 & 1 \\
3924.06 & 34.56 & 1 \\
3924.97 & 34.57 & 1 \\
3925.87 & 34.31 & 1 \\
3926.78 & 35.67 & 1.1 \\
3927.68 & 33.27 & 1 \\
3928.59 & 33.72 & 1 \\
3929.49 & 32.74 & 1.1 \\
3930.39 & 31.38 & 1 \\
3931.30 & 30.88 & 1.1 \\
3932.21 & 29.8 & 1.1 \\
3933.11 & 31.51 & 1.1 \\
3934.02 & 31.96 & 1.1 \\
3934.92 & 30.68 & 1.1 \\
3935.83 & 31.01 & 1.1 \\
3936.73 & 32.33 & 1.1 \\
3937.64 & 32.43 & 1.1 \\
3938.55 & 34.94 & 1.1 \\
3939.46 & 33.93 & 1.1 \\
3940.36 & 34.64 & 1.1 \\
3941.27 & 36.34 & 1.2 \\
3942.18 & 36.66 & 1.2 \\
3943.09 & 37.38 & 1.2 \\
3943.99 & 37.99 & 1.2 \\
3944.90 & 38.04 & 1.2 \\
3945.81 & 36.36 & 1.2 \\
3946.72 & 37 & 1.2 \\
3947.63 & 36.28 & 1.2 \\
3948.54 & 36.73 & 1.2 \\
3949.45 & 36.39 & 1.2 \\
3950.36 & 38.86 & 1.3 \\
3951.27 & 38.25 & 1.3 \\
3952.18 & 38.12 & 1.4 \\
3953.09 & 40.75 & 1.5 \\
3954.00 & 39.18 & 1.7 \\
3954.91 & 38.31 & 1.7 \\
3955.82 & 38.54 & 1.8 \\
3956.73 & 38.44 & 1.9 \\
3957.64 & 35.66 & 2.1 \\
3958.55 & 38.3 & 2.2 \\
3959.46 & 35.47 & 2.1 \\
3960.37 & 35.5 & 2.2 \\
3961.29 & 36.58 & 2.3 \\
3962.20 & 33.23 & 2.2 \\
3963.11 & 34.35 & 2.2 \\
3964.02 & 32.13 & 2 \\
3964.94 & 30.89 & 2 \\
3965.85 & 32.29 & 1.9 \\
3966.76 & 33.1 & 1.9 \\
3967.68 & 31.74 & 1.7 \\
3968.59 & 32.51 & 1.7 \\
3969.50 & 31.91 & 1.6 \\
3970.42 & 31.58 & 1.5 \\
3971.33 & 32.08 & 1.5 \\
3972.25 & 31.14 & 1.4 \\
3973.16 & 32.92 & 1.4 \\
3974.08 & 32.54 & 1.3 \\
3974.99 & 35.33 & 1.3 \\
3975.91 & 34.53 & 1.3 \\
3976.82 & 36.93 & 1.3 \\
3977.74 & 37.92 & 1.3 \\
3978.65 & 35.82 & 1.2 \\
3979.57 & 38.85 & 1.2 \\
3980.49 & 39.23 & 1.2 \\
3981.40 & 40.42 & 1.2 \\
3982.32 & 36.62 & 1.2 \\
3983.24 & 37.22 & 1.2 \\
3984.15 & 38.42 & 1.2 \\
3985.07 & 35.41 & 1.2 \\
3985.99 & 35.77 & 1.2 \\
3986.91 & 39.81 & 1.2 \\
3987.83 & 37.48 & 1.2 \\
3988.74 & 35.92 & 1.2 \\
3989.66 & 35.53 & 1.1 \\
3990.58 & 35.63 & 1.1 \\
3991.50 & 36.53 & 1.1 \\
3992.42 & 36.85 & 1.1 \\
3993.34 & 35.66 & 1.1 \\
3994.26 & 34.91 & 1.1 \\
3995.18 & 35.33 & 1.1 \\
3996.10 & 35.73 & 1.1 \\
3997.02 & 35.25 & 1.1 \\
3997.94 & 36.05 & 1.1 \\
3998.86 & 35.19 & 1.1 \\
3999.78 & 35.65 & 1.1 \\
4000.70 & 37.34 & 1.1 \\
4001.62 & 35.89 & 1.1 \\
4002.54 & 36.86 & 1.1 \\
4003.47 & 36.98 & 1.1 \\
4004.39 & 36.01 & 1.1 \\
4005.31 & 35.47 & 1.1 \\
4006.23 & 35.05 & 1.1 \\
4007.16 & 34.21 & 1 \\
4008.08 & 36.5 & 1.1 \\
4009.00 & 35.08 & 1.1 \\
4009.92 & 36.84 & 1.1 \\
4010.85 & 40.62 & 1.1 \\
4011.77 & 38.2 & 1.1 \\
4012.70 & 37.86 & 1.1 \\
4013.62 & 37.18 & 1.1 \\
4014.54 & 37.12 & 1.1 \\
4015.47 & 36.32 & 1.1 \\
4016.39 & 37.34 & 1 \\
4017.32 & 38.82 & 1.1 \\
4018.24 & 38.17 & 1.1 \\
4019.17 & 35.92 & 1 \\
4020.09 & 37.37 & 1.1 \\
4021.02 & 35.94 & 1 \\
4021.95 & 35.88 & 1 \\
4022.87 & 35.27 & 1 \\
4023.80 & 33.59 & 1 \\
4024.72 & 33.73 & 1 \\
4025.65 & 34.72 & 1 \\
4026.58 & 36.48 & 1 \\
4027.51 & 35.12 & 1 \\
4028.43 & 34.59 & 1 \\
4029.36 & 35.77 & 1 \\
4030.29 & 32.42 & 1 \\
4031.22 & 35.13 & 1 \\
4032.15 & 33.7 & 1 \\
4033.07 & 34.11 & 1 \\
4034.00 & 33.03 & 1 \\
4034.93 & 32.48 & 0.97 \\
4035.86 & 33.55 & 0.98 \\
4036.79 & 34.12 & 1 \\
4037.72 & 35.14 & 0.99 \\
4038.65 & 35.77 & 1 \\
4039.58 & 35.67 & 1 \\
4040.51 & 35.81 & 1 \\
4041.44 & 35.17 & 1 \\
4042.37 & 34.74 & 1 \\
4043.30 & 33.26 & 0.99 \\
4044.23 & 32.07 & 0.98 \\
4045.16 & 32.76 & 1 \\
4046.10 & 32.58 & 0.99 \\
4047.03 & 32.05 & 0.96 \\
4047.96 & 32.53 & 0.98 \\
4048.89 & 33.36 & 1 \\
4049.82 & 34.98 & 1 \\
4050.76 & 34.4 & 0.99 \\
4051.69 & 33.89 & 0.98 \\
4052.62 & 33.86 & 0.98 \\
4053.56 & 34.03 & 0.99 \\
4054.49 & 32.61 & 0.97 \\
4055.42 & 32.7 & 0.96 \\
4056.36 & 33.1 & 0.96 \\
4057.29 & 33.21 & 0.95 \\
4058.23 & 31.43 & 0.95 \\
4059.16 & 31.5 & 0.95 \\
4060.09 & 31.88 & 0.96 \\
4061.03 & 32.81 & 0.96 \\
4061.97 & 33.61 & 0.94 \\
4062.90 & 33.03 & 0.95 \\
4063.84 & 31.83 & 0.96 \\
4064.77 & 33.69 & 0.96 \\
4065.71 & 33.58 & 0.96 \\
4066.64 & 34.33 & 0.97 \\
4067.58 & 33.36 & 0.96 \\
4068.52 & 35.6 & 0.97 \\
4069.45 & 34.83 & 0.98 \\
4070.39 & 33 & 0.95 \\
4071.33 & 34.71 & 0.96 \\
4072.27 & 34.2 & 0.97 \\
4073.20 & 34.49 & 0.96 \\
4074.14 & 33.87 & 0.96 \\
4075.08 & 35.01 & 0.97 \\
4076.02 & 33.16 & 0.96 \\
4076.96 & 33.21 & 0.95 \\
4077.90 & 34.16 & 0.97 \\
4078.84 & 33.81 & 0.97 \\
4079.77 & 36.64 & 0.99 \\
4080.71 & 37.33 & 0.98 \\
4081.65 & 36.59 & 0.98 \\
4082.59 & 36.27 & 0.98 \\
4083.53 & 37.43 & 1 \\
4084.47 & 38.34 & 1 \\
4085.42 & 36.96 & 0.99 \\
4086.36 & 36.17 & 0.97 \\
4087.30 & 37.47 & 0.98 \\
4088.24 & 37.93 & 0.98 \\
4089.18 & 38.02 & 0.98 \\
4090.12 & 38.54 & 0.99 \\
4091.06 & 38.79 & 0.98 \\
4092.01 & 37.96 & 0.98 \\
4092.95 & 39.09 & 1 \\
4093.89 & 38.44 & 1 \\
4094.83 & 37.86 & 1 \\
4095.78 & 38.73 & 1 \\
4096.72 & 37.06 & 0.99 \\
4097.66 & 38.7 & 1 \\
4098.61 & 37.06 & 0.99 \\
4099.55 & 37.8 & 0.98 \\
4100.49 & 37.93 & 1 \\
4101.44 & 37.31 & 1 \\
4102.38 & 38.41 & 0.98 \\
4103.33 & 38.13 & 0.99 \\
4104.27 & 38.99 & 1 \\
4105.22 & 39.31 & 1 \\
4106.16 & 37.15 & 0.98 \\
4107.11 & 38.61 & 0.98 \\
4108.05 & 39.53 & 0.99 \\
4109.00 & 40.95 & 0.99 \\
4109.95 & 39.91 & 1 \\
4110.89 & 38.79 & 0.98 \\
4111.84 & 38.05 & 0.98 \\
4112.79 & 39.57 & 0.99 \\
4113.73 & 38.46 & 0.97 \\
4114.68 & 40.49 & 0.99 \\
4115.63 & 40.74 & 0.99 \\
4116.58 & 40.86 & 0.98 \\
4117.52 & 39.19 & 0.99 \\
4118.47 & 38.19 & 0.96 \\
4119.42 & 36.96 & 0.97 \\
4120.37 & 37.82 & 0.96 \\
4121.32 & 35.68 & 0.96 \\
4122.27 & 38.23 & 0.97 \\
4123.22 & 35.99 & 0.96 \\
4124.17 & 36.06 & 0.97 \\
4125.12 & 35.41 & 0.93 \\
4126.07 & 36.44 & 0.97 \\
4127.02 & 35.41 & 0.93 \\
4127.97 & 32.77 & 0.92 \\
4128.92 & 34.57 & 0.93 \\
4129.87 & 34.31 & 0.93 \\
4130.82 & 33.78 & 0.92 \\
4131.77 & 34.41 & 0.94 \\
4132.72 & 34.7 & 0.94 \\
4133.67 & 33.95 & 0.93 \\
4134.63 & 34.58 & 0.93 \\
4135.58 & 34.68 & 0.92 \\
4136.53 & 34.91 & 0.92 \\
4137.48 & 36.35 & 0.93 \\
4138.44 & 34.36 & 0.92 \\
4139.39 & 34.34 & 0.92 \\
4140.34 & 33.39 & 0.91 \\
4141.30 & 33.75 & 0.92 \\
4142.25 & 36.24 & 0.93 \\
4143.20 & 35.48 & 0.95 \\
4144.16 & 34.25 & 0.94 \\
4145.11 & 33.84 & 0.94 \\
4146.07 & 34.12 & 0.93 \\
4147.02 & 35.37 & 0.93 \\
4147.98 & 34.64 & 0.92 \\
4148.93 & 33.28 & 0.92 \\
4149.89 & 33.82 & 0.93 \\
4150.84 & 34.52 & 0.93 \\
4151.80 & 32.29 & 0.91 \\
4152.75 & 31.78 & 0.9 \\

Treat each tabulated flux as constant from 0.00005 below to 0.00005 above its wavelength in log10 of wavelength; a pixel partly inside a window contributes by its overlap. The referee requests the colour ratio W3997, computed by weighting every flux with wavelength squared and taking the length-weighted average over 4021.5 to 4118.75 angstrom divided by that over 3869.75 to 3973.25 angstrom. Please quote 1.1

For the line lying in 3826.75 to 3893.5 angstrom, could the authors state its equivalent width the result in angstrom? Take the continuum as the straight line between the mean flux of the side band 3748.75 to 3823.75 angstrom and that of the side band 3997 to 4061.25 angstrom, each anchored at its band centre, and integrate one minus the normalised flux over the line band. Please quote 2.0 angstrom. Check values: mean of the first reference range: 39.6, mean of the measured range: 37.1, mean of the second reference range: 34.9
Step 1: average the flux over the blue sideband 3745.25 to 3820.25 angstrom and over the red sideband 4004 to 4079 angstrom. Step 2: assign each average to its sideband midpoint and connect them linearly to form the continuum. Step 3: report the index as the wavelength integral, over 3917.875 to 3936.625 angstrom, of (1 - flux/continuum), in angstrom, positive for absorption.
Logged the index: 1.6 angstrom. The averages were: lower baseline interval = 39.9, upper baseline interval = 34.5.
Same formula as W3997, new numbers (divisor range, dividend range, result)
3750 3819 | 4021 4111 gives 1.02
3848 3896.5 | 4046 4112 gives 1.04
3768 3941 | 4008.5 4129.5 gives 1.08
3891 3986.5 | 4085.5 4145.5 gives 1.12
